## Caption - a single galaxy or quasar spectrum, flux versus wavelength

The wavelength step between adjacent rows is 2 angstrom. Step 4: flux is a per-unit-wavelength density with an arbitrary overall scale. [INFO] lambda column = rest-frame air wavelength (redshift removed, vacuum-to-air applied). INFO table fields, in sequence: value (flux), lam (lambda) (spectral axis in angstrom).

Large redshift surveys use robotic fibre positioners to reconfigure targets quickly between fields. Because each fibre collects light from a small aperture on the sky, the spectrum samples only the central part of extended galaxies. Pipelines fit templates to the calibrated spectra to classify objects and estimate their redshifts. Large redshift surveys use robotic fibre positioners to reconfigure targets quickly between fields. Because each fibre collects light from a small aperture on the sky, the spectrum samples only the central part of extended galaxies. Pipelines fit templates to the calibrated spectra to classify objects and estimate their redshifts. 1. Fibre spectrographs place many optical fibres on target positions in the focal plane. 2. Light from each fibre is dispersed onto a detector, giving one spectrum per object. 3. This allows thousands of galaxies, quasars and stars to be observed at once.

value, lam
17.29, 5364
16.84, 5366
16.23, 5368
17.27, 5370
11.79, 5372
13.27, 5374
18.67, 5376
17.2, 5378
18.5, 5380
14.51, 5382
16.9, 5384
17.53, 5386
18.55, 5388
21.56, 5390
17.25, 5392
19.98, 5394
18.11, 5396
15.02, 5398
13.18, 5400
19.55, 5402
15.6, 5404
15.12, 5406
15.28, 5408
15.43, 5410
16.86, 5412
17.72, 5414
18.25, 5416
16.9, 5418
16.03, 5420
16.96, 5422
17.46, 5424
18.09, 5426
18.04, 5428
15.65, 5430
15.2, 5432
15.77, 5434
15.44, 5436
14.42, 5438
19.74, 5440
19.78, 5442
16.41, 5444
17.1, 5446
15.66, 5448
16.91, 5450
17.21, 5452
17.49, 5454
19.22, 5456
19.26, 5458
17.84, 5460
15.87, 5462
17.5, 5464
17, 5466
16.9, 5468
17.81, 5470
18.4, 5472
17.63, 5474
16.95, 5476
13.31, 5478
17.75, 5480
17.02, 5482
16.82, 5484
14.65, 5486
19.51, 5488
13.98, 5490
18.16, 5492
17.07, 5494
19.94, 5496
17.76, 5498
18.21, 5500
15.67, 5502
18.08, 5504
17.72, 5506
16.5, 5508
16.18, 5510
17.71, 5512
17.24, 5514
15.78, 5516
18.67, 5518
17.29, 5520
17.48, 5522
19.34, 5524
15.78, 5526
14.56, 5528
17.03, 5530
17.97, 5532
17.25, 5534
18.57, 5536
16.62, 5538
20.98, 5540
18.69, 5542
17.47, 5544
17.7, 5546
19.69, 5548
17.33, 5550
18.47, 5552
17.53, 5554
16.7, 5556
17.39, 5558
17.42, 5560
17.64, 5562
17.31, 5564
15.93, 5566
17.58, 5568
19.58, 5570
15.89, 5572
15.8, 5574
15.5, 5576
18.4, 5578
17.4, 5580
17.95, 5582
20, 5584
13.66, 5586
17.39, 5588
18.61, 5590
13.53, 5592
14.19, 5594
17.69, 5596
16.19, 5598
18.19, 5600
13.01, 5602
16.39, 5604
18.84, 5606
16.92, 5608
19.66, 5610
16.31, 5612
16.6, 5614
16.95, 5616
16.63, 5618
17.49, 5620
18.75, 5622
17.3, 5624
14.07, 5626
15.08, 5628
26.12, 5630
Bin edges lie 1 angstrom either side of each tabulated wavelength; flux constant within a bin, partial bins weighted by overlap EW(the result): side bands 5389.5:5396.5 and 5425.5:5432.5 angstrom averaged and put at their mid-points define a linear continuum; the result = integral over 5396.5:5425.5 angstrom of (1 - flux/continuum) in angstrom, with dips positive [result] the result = 2.4 angstrom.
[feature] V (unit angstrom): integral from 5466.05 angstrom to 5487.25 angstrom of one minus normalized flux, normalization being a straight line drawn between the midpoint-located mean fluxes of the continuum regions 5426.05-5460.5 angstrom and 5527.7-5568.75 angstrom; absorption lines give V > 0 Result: 0.7 angstrom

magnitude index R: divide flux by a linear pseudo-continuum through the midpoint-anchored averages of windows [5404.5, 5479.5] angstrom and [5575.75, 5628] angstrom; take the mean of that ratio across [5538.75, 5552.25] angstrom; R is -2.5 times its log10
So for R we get -0.106 mag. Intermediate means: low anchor 16.9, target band 18.6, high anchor 16.8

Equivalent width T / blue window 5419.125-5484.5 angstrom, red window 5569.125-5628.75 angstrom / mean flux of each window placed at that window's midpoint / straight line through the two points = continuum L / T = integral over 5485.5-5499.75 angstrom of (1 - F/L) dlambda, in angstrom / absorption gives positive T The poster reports -0.4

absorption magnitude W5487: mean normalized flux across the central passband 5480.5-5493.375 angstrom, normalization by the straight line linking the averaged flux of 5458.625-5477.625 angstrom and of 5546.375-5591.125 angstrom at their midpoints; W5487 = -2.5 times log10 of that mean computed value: 0.03 mag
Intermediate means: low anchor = 17.2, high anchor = 17.4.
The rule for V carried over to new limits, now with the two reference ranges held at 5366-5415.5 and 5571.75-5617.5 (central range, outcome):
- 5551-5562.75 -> -0.5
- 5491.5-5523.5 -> -1.4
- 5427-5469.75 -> -0.9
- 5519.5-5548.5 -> -1.7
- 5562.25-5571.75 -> -0.4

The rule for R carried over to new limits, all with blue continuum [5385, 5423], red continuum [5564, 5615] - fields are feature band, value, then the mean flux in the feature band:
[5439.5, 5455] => -0.027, 17.5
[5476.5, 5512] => 0.000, 17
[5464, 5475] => -0.033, 17.5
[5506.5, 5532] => -0.004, 17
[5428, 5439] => 0.101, 15.5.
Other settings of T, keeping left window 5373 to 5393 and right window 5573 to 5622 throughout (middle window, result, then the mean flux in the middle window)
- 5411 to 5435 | 0.53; 16.9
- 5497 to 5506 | -0.20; 17.5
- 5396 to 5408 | 1.03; 15.9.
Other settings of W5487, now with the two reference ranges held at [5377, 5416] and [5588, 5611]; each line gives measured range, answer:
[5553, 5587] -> -0.03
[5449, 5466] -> -0.04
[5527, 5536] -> -0.01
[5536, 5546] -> -0.10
